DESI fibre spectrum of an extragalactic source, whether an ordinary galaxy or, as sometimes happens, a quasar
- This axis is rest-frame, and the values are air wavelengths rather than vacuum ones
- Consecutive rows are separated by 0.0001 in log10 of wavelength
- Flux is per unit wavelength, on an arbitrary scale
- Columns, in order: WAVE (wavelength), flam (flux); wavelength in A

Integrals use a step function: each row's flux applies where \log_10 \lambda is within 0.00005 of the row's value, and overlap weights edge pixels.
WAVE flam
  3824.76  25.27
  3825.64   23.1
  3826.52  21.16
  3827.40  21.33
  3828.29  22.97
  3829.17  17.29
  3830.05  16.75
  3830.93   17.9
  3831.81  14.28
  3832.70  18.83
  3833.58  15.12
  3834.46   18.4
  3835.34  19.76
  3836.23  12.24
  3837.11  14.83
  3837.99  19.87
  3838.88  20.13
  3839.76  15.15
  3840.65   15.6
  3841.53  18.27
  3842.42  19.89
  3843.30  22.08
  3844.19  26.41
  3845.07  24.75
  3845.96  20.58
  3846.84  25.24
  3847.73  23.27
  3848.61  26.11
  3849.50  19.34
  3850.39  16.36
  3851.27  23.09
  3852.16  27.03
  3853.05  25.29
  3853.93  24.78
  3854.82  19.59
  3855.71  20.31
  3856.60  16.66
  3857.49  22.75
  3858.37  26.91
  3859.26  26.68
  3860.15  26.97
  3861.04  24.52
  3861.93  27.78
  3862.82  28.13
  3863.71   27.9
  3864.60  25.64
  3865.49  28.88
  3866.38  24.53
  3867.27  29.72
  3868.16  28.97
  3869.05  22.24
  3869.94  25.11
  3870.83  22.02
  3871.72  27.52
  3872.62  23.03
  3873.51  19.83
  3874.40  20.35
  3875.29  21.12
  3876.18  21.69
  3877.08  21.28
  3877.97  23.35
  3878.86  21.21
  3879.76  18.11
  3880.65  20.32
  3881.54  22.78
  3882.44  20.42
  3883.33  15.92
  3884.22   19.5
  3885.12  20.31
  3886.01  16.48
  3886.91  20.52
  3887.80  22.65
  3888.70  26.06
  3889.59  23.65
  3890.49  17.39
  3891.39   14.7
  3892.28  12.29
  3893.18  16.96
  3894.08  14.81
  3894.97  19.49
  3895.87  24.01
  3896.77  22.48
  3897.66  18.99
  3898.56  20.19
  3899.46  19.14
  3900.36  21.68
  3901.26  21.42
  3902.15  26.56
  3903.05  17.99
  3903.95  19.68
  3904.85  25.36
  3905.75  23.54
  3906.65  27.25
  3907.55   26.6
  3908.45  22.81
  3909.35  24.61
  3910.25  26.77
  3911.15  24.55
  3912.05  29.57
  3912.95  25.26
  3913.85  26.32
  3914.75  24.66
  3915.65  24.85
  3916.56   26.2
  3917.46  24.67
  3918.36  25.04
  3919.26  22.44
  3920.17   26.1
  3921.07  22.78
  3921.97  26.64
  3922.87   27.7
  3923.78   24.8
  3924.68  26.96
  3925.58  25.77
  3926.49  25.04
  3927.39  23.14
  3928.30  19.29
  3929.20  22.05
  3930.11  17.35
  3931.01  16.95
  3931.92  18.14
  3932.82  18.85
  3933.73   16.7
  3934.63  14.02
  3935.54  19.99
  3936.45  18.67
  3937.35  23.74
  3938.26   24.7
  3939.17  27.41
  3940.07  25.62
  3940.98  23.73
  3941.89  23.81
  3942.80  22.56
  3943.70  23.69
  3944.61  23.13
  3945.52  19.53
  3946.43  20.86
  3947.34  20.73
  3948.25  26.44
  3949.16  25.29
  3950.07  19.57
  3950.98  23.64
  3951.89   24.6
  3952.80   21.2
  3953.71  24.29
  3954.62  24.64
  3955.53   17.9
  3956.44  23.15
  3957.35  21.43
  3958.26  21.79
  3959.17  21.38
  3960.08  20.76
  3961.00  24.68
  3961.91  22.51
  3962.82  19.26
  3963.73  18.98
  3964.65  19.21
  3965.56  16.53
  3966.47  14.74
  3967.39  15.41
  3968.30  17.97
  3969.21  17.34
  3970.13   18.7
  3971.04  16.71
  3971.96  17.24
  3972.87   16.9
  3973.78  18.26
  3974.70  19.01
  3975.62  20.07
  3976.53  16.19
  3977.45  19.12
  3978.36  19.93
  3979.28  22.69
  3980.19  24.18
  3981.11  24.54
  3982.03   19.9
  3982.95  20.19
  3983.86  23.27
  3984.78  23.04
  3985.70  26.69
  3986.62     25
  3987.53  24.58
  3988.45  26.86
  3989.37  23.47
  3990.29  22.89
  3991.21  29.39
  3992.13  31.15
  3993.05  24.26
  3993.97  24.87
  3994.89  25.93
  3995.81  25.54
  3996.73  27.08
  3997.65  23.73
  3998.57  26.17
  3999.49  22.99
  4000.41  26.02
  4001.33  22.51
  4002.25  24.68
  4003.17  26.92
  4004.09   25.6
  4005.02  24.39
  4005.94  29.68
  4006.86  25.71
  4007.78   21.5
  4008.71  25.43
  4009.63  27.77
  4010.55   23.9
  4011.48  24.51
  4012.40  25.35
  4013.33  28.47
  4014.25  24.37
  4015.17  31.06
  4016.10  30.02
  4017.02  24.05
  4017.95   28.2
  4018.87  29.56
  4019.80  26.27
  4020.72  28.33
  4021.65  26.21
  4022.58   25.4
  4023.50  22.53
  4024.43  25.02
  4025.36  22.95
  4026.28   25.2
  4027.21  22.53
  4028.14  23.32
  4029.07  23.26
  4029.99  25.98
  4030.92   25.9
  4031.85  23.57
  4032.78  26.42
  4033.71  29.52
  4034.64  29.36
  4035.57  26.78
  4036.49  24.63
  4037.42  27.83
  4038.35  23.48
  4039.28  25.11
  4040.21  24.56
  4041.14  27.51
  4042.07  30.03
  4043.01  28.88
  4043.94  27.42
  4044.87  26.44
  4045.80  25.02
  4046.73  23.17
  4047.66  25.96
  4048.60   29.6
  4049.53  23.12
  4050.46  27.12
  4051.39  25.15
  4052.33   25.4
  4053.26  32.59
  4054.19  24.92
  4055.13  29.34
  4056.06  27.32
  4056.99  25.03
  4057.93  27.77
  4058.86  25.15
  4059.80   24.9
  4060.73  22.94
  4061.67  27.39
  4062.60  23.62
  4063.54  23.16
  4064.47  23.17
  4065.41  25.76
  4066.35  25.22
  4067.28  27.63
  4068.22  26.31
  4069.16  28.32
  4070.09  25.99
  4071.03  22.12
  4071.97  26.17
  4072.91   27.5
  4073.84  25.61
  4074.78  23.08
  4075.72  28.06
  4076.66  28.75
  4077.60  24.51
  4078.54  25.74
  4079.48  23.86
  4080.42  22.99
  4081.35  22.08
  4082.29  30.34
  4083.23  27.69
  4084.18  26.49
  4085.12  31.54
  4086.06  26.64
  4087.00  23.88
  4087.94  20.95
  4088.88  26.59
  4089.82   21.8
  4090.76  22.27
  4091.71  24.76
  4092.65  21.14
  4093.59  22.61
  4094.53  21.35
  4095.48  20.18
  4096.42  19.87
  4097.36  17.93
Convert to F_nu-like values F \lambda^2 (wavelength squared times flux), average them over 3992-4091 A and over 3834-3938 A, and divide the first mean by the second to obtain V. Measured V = 1.26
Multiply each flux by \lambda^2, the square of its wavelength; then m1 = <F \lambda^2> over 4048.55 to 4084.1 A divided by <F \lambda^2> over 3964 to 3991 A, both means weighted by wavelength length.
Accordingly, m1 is 1.32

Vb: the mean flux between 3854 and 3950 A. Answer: 22.7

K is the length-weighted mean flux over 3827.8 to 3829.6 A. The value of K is 20.1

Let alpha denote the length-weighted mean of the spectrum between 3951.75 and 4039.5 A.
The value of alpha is 23.6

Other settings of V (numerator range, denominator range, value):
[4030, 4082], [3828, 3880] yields 1.31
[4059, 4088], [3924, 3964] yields 1.25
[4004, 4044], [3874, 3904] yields 1.39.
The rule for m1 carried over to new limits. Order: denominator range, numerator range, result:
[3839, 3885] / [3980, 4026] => 1.20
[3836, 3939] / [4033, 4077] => 1.28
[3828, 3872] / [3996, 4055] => 1.29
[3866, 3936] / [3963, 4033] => 1.12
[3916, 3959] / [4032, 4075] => 1.23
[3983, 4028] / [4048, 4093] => 1.04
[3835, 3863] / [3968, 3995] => 1.08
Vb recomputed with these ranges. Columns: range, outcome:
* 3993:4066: 25.9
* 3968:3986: 20.1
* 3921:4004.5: 22.2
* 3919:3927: 25.4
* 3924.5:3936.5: 20.1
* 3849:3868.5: 24.6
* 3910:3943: 23.3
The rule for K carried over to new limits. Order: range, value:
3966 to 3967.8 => 15.1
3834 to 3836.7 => 16.8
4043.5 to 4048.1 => 25.6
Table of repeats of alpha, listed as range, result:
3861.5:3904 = 21.8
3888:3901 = 19.5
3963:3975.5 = 17.6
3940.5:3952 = 22.8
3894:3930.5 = 23.6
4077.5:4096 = 24.4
